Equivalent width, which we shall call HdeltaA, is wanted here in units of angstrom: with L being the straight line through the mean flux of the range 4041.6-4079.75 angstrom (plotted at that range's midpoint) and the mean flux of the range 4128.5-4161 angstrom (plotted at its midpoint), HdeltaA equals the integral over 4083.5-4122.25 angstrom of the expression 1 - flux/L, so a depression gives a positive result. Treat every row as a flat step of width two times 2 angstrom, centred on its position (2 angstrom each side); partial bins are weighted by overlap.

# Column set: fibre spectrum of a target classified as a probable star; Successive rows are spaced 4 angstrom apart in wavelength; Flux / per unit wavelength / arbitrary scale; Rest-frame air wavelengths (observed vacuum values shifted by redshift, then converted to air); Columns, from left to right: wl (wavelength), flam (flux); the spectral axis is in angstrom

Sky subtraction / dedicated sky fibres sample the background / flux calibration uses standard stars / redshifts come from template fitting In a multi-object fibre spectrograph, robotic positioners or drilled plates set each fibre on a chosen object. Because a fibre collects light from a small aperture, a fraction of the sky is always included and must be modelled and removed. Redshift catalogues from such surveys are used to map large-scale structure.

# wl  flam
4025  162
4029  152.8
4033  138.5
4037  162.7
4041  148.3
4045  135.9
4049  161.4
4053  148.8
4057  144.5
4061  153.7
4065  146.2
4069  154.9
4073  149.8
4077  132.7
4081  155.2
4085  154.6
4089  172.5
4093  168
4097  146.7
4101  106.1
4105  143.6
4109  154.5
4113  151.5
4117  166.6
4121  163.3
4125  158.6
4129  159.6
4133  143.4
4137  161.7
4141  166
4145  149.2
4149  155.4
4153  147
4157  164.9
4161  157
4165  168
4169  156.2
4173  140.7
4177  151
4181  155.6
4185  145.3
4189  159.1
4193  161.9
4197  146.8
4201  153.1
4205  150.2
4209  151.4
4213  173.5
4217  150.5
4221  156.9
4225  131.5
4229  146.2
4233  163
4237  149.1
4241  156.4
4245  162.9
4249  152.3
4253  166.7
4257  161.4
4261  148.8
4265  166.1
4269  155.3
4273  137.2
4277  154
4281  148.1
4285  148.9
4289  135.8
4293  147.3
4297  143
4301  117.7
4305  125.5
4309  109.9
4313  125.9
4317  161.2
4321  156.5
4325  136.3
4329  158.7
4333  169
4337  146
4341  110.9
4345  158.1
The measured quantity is -0.2 angstrom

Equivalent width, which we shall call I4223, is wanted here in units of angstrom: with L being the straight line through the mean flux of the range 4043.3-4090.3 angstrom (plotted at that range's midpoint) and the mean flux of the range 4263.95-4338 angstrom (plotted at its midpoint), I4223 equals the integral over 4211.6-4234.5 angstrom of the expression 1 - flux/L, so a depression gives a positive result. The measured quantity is -1.0 angstrom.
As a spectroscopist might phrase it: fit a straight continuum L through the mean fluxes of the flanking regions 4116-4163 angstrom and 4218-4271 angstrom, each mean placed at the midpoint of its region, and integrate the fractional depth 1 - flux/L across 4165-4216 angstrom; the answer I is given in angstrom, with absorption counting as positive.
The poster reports 0.7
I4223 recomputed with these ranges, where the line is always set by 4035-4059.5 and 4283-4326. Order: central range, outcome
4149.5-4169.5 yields -1.9 angstrom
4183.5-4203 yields -1.4 angstrom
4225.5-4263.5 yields -4.1 angstrom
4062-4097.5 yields -1.2 angstrom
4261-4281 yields -1.9 angstrom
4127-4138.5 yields -0.7 angstrom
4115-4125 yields -1.2 angstrom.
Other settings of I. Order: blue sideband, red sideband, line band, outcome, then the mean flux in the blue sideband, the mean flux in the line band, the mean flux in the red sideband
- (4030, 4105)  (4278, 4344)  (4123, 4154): -1.9 angstrom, 149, 155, 141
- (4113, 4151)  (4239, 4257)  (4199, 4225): 0.8 angstrom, 158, 154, 160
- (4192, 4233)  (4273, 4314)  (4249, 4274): -2.4 angstrom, 152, 156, 136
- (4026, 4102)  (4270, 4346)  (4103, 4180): -4.4 angstrom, 150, 156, 142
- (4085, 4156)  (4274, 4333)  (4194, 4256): -3.1 angstrom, 154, 154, 142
